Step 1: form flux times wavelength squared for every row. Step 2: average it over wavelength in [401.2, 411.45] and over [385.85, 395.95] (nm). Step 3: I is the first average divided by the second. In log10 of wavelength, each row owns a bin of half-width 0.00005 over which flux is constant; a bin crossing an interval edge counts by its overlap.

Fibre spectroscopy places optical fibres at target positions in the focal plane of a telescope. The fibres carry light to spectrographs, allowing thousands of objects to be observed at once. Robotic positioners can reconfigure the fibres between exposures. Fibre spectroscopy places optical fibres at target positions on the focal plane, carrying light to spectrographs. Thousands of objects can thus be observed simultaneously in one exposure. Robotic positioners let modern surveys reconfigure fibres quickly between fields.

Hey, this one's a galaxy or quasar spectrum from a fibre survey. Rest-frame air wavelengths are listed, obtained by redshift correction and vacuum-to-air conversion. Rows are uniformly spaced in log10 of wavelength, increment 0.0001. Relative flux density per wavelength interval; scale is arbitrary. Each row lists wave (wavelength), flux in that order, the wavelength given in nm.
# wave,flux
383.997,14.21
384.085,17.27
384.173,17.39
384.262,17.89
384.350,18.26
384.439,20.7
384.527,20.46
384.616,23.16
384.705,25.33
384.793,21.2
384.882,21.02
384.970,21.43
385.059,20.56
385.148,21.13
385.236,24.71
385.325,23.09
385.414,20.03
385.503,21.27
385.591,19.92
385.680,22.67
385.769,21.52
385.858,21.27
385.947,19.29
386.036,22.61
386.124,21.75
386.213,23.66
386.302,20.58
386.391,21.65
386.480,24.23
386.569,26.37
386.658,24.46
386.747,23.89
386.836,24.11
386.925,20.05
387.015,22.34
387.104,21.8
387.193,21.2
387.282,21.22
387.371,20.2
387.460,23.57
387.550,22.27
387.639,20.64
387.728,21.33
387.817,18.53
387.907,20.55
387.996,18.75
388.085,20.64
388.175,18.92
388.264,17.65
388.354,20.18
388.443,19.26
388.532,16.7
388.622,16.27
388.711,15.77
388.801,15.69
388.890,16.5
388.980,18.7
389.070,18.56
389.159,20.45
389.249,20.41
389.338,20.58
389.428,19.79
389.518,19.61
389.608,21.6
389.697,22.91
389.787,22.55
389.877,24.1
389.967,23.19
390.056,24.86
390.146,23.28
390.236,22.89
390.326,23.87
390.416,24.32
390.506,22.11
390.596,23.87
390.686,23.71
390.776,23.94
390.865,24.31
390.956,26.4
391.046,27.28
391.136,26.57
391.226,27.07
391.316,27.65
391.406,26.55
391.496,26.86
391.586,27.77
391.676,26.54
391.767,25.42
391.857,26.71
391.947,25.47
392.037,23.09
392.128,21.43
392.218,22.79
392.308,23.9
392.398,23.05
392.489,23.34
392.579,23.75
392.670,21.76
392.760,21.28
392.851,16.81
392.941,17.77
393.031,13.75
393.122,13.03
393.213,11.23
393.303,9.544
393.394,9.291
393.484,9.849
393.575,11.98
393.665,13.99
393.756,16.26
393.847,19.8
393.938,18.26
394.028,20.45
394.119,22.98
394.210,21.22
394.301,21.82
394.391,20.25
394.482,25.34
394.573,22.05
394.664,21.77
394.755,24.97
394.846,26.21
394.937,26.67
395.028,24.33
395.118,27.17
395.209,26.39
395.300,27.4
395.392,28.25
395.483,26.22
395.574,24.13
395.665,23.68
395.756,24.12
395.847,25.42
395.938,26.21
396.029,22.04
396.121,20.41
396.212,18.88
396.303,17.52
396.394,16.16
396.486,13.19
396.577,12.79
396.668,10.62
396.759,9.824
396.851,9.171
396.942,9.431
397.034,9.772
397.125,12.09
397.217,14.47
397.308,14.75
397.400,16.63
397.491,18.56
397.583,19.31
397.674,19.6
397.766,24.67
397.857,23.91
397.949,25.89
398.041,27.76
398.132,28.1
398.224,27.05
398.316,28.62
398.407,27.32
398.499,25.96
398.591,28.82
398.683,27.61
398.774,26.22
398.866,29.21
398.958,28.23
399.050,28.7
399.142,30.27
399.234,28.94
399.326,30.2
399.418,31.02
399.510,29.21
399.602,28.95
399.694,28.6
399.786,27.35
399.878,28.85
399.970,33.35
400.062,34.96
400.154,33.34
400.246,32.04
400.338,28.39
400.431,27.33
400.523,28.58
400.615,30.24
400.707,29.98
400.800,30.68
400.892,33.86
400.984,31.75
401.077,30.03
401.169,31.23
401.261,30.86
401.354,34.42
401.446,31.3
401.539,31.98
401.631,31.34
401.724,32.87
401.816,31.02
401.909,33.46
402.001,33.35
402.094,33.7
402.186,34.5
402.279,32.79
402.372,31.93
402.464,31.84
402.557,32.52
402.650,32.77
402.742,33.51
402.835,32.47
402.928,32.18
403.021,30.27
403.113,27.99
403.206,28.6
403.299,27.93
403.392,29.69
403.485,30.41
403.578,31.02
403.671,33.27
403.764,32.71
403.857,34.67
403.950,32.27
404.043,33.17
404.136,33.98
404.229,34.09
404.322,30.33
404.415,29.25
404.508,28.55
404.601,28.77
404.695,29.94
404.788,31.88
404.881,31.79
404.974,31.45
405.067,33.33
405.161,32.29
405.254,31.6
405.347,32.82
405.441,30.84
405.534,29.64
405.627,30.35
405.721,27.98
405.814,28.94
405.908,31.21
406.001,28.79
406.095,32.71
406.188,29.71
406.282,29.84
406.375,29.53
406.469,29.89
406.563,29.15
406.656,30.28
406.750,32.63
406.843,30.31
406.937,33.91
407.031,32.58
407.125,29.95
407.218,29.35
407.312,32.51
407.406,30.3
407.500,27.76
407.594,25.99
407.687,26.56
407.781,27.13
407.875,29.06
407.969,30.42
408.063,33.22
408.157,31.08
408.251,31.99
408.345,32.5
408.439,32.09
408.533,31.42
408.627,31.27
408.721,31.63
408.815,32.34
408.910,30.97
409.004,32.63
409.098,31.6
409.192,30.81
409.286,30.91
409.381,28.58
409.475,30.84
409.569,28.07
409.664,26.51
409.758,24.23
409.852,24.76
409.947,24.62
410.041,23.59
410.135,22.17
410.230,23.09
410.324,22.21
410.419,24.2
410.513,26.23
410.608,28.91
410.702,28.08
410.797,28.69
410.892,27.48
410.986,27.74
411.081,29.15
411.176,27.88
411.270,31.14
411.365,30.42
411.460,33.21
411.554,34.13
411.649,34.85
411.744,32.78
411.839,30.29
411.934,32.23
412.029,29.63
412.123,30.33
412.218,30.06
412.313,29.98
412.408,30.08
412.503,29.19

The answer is 1.50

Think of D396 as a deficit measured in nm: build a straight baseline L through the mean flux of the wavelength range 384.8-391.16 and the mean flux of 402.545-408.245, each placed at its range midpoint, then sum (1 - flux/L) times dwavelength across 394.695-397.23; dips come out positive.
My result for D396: 0.560 nm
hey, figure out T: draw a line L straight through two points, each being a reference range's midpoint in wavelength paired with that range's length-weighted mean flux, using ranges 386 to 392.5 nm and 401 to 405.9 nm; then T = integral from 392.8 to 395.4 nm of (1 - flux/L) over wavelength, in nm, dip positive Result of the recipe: 0.62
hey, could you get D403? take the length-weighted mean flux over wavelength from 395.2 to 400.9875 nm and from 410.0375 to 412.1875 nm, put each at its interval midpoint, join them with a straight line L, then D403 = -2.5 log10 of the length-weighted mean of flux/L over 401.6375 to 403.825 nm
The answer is -0.22 mag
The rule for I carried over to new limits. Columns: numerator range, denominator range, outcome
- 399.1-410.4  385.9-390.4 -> 1.58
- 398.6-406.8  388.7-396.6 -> 1.50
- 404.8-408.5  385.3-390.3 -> 1.60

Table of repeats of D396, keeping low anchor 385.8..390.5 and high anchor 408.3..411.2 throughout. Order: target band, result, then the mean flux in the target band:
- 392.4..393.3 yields 0.19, 17.9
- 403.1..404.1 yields -0.19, 31.2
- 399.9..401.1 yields -0.28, 31.1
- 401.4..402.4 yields -0.27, 32.6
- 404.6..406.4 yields -0.26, 30.7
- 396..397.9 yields 0.65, 15.8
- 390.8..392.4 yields -0.24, 25.6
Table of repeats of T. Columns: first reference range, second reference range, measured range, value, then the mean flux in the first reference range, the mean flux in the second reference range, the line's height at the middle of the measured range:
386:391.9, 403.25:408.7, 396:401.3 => 0.53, 22.2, 30.8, 27.1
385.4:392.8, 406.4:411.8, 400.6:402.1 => -0.30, 22.2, 29.4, 26.6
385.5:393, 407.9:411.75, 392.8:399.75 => 0.93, 22.1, 29.2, 24.5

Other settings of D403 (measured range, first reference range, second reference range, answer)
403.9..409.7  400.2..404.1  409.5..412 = -0.04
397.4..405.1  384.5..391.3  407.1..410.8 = -0.15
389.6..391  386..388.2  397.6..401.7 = 0.00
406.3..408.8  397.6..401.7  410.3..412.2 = -0.04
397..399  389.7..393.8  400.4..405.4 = 0.19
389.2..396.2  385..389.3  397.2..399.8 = 0.04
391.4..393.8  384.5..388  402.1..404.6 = 0.28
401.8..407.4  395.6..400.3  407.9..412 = -0.18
